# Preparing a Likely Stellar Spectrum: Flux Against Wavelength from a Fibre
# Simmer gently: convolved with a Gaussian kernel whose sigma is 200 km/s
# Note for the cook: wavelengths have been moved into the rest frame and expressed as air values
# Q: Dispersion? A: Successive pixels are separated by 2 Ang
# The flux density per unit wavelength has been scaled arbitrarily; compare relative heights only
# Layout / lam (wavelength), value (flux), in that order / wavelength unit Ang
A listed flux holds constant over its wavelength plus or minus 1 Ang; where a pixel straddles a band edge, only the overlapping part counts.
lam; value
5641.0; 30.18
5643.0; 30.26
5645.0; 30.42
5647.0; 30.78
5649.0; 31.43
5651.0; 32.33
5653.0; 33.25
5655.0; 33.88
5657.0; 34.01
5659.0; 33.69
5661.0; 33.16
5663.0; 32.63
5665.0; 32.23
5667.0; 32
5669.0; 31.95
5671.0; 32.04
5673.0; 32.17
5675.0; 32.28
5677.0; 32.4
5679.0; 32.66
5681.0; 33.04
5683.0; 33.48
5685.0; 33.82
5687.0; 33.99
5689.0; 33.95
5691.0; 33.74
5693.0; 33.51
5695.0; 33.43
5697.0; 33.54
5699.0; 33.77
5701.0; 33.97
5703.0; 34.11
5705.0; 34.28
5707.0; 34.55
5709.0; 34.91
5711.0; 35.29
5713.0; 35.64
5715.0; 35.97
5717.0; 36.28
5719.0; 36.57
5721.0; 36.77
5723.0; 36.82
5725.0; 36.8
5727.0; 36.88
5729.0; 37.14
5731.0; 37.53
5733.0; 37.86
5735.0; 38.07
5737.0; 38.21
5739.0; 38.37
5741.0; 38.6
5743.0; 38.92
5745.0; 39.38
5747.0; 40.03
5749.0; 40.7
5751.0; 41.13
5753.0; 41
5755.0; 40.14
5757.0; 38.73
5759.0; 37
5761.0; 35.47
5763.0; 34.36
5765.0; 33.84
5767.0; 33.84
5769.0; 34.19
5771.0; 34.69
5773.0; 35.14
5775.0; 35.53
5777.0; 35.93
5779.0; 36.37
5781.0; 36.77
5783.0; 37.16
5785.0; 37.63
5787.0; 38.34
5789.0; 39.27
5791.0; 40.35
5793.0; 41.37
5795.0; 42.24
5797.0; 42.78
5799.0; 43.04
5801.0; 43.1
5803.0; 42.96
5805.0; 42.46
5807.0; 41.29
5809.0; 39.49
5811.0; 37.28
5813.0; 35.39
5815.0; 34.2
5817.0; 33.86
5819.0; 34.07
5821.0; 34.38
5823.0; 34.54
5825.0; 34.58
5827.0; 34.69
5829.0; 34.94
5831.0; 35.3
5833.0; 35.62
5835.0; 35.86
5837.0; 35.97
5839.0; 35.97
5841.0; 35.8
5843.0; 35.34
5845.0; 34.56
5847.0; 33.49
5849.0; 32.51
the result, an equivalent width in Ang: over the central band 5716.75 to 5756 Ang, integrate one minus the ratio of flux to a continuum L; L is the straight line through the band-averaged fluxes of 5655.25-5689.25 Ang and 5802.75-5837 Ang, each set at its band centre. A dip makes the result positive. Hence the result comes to -4.5 Ang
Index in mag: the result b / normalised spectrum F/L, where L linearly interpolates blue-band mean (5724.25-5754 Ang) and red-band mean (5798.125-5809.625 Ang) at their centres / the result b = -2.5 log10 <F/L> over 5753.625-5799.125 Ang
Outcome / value 0.09 mag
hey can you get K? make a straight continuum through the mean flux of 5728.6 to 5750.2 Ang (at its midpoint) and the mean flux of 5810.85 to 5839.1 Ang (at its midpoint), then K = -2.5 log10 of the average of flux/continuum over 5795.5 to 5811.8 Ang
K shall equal -0.16 mag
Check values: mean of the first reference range 38.7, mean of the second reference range 35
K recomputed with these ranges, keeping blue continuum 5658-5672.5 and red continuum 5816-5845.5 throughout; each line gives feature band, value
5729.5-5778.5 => -0.109 mag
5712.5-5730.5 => -0.100 mag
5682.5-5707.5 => -0.029 mag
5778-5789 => -0.094 mag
